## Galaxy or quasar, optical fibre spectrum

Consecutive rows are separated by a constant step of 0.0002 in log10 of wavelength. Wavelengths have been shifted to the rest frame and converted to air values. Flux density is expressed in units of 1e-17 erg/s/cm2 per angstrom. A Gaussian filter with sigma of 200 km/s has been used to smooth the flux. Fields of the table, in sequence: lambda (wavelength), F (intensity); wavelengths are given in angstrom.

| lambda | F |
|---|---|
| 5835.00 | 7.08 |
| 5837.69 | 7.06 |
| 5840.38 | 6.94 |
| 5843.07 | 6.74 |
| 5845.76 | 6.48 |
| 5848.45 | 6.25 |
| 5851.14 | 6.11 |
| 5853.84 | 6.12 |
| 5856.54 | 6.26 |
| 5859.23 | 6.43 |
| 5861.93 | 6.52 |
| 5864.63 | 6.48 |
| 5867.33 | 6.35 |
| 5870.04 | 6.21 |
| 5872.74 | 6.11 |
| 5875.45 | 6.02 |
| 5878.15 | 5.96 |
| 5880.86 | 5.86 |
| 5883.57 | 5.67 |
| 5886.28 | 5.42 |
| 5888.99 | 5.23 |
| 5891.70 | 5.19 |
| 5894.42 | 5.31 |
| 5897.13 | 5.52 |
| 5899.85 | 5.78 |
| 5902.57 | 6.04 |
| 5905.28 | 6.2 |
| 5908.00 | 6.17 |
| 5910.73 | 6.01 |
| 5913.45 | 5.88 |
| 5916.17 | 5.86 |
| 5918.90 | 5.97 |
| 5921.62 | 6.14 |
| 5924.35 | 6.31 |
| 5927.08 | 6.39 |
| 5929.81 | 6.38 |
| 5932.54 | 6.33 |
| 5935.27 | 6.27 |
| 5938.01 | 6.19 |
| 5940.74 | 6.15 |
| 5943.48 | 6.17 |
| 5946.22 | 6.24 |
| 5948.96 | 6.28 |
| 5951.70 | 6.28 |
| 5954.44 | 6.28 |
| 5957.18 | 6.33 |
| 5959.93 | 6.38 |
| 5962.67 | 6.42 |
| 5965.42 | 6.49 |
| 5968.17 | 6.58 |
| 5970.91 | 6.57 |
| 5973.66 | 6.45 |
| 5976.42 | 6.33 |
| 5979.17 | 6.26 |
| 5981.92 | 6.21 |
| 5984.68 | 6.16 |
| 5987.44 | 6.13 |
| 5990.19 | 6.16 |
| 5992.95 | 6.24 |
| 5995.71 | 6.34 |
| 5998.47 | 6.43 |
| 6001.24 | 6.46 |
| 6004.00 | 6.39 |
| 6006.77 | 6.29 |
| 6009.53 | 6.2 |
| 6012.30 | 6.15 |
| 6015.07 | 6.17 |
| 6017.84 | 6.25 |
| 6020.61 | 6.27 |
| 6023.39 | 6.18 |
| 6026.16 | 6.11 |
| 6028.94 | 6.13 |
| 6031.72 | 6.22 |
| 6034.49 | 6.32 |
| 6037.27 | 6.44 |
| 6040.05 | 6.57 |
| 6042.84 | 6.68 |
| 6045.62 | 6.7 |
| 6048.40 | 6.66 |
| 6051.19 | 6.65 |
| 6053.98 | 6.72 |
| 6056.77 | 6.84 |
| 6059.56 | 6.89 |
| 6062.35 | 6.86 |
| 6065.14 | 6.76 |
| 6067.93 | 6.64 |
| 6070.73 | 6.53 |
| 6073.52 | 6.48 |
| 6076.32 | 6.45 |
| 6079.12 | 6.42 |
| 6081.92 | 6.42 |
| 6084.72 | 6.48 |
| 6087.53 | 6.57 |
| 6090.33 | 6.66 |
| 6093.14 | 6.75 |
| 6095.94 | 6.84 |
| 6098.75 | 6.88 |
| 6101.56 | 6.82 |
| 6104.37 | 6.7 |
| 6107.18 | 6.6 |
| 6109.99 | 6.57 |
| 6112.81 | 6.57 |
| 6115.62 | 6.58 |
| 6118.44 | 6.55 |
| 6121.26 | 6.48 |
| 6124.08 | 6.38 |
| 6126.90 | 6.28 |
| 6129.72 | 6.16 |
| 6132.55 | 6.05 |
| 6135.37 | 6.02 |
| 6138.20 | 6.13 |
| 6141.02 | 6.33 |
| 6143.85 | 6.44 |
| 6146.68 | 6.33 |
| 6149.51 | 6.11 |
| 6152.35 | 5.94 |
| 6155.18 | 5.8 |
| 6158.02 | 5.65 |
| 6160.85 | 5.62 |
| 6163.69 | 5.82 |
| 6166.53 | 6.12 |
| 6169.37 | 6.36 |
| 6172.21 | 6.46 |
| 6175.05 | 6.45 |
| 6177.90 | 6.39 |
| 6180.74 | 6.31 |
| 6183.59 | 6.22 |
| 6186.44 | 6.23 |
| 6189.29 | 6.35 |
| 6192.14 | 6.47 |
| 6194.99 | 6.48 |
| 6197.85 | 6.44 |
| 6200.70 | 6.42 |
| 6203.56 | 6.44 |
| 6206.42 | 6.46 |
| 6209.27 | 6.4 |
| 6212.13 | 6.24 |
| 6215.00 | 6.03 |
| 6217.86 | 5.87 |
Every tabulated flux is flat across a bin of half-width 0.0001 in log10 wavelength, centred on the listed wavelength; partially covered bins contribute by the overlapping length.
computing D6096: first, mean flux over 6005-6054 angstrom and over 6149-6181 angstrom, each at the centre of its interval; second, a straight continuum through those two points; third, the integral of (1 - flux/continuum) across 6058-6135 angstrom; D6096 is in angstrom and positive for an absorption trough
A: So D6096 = -4.2 angstrom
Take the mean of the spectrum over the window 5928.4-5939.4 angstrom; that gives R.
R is 6.29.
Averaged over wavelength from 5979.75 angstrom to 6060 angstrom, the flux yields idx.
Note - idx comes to 6.37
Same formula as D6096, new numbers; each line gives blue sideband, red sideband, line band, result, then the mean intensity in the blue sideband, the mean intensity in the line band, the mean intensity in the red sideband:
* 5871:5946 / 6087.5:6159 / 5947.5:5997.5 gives -2.01 angstrom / 5.95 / 6.33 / 6.39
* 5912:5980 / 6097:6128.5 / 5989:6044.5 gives 0.91 angstrom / 6.28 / 6.3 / 6.58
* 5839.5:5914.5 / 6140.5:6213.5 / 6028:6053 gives -1.41 angstrom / 6.04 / 6.5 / 6.24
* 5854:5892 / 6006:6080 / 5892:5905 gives 0.87 angstrom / 6.01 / 5.67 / 6.47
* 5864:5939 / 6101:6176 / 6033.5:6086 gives -3.77 angstrom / 5.97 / 6.61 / 6.26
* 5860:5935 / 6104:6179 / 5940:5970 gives -1.44 angstrom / 5.98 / 6.33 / 6.25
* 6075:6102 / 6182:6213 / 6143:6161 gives 1.35 angstrom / 6.62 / 6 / 6.38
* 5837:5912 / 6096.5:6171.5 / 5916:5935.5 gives -0.33 angstrom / 6.08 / 6.22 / 6.29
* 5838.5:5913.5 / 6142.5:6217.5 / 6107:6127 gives -1.03 angstrom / 6.05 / 6.51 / 6.22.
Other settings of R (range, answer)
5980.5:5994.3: 6.18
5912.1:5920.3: 5.91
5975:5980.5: 6.29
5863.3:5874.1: 6.28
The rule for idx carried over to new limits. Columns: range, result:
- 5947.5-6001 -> 6.34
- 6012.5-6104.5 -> 6.54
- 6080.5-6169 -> 6.34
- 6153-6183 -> 6.1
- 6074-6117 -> 6.62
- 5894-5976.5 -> 6.19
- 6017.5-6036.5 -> 6.22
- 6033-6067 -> 6.67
